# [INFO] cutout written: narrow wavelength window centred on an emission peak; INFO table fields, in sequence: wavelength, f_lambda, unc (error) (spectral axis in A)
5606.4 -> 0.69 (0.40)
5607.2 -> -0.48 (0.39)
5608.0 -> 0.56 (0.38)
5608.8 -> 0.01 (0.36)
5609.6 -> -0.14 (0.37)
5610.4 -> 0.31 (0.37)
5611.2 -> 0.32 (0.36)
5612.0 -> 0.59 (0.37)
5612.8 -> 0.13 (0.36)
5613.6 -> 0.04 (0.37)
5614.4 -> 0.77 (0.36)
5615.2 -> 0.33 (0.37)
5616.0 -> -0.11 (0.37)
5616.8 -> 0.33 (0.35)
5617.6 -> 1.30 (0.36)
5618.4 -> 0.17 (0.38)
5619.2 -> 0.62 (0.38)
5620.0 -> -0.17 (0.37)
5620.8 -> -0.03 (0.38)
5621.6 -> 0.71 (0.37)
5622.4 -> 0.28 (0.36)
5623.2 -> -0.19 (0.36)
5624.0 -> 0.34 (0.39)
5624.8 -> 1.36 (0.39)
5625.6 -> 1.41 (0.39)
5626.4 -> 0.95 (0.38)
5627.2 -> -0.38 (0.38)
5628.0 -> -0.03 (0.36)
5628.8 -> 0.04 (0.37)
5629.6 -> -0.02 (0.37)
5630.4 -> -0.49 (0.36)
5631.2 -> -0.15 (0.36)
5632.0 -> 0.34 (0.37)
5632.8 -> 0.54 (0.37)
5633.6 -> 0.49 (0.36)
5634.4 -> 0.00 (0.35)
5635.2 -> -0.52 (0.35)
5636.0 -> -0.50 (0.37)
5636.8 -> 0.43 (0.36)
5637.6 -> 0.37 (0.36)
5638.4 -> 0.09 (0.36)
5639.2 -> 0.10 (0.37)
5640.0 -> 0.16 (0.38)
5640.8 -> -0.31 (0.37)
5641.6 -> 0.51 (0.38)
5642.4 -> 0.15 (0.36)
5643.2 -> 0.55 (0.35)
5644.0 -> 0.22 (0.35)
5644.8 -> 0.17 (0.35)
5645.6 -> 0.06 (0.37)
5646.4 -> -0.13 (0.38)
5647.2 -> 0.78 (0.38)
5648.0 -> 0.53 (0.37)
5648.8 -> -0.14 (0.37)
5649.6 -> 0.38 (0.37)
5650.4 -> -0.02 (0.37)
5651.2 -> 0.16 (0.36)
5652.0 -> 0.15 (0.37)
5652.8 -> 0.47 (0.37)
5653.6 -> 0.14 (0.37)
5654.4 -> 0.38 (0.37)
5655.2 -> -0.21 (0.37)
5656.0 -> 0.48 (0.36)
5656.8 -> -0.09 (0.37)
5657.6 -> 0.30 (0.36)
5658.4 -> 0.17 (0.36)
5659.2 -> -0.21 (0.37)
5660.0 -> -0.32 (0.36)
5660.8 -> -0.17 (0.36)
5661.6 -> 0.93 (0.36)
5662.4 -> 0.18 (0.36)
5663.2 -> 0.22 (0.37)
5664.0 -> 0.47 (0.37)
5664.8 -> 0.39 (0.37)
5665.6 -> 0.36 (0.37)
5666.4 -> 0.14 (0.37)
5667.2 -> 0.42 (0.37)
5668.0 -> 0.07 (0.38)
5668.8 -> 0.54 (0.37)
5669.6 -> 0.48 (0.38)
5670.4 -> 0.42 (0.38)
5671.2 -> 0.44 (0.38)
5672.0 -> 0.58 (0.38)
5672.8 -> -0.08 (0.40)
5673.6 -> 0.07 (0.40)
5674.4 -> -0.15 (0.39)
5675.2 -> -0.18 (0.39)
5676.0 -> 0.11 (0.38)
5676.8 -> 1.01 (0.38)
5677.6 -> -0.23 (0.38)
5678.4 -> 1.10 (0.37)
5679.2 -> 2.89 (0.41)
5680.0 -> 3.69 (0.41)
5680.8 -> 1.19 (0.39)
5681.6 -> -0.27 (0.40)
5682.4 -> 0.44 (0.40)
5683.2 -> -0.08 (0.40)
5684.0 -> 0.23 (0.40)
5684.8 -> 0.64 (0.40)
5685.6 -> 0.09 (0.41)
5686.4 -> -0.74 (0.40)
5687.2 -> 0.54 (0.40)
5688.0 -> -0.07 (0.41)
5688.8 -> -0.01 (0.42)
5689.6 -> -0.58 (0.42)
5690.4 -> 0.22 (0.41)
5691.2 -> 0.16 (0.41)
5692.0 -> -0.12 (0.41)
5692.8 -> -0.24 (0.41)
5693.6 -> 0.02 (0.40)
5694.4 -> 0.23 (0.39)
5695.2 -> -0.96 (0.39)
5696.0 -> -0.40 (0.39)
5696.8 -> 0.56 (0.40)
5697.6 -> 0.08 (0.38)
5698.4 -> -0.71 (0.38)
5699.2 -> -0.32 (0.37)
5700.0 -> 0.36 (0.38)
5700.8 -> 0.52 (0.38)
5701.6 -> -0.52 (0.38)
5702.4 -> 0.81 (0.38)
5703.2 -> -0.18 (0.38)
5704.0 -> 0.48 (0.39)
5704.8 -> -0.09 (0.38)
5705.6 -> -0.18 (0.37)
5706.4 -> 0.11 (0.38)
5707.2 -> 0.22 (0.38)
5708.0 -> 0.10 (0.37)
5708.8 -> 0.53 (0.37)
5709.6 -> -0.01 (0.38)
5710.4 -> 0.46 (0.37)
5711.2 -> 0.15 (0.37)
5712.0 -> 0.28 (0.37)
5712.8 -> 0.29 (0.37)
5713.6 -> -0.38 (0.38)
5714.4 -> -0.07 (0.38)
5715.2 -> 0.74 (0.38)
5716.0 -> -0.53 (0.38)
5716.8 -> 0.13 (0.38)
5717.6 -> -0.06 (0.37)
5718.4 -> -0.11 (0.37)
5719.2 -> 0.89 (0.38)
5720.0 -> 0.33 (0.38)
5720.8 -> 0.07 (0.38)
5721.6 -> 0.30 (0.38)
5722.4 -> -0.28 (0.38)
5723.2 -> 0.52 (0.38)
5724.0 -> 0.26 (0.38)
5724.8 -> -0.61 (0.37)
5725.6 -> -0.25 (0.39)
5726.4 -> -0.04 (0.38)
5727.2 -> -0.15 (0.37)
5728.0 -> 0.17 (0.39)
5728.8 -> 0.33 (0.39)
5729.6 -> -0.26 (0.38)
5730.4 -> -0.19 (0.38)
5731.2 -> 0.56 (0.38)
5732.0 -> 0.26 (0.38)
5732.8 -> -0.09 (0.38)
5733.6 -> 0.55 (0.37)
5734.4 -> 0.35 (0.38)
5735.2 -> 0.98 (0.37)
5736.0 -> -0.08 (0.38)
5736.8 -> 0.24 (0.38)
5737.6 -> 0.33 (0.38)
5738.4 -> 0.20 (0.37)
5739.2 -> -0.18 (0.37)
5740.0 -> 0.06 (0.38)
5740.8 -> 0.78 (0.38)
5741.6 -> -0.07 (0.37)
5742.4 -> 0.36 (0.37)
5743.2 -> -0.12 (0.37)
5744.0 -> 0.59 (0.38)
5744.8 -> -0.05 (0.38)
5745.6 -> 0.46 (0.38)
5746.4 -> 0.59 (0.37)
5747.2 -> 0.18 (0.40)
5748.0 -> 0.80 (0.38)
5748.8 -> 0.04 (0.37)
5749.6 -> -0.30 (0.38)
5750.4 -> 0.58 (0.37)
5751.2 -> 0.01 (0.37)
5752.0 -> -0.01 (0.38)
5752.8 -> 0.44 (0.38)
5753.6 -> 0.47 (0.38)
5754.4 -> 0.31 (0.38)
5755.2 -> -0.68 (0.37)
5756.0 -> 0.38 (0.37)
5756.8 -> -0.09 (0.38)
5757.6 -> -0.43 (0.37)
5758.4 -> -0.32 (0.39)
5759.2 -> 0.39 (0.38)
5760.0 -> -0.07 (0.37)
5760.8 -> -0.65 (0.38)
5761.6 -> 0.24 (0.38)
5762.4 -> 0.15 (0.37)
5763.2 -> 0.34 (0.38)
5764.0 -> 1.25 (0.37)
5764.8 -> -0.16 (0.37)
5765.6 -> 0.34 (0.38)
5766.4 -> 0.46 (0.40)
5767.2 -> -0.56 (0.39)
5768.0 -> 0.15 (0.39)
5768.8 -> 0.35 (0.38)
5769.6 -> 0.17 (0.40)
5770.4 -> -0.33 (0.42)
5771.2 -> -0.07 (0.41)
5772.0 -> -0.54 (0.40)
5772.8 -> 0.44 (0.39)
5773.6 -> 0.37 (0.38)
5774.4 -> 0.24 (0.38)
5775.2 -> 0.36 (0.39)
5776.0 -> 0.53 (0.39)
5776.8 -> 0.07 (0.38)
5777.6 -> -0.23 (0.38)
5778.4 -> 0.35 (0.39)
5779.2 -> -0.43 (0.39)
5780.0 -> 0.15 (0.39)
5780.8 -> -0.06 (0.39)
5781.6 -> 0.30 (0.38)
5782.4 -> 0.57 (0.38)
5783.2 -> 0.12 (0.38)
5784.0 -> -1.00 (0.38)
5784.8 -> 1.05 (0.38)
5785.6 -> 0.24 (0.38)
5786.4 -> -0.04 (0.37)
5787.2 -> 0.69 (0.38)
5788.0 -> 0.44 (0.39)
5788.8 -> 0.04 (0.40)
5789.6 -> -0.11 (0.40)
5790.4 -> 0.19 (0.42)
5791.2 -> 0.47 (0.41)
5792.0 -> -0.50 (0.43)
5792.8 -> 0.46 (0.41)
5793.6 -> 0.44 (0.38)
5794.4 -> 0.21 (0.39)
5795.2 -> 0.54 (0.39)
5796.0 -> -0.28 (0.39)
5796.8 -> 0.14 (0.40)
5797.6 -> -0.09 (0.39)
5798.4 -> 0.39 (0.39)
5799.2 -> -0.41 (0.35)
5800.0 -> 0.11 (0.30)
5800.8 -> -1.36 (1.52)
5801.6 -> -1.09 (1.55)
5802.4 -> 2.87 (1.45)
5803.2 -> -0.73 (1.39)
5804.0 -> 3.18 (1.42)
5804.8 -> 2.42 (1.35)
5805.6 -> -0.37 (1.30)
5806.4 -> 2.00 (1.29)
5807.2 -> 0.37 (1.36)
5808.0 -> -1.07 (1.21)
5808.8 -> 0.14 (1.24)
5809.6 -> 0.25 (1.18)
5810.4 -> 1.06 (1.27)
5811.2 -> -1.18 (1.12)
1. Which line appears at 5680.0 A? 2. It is [O III]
